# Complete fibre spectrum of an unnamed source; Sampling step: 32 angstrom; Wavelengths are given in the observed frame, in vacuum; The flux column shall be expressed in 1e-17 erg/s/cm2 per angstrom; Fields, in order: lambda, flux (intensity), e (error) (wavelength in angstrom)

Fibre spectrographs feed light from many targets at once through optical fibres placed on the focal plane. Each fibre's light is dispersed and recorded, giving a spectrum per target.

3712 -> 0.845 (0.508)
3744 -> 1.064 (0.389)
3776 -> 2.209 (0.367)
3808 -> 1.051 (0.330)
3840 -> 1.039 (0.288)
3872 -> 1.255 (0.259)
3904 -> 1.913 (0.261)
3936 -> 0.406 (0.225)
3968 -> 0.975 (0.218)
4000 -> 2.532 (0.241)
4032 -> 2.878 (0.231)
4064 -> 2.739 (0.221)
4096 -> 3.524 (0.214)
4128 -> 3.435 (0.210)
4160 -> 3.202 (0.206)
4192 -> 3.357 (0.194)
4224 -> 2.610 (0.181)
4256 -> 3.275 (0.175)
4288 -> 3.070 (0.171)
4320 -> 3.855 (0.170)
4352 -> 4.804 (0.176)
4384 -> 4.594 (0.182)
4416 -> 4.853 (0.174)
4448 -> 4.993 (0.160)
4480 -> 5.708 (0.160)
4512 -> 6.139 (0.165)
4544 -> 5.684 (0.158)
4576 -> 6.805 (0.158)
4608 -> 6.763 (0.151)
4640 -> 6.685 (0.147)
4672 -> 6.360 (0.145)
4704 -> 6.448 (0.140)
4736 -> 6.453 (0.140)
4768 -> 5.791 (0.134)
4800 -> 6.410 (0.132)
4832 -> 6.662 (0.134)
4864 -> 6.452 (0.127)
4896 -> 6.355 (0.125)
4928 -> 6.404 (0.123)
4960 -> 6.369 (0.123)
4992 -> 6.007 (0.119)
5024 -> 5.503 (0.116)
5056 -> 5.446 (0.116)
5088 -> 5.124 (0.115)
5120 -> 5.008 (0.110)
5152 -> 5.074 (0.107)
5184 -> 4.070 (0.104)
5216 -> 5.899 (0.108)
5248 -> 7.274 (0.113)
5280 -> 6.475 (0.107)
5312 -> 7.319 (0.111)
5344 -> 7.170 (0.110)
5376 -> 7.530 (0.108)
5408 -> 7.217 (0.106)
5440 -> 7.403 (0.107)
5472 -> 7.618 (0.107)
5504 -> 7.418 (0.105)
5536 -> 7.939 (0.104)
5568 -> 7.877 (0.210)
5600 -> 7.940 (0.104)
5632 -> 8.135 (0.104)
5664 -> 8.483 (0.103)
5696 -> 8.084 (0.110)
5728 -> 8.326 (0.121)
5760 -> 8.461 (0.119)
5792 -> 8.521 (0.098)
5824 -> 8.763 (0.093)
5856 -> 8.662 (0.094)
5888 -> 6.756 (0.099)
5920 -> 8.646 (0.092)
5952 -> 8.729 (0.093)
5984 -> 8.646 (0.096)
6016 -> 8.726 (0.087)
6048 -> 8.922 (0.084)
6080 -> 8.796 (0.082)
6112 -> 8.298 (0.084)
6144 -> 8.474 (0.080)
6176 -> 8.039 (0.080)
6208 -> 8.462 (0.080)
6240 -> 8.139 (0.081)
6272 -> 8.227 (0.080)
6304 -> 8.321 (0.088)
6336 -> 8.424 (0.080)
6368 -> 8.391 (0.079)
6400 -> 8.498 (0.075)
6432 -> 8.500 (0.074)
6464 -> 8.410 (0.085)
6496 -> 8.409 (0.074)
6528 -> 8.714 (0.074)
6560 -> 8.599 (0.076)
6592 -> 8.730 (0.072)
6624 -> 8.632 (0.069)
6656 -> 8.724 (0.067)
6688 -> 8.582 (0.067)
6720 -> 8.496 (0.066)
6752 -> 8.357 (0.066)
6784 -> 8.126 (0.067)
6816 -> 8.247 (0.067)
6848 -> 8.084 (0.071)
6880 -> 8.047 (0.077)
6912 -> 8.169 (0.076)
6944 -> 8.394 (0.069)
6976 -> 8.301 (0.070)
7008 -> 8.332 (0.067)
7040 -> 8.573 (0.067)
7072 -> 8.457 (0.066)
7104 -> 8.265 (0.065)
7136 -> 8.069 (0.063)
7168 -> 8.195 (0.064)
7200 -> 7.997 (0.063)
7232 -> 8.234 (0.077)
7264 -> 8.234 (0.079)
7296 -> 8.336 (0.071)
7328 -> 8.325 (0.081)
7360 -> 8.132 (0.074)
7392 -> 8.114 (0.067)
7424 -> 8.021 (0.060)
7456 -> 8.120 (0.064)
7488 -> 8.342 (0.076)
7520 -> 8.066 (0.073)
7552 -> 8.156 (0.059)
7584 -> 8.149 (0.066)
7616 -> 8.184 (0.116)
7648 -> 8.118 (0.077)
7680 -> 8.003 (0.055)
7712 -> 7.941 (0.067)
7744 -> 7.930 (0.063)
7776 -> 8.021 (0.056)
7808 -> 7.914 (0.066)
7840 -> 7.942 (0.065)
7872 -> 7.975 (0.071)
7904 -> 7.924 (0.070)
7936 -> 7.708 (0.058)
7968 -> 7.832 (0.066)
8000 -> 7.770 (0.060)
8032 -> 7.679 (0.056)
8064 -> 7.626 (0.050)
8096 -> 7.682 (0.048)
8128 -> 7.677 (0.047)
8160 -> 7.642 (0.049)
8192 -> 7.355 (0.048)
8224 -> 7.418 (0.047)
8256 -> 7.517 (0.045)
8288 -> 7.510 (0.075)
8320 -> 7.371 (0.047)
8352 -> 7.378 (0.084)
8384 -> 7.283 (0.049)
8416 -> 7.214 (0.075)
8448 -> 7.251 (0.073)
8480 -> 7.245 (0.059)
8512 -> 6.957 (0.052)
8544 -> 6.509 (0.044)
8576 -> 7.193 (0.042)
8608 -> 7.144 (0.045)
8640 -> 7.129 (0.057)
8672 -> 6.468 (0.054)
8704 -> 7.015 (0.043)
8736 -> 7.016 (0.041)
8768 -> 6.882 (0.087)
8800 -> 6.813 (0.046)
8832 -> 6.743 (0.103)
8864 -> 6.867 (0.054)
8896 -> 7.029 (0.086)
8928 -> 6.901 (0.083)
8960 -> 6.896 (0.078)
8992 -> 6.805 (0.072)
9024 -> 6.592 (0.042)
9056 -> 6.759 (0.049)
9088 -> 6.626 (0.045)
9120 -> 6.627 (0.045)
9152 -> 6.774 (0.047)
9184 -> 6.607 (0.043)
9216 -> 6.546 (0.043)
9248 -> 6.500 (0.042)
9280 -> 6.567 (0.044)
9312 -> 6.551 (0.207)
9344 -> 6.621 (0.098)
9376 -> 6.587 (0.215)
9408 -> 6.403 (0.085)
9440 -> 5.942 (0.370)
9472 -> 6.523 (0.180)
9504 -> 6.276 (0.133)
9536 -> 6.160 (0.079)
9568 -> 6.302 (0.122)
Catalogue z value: 0.00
